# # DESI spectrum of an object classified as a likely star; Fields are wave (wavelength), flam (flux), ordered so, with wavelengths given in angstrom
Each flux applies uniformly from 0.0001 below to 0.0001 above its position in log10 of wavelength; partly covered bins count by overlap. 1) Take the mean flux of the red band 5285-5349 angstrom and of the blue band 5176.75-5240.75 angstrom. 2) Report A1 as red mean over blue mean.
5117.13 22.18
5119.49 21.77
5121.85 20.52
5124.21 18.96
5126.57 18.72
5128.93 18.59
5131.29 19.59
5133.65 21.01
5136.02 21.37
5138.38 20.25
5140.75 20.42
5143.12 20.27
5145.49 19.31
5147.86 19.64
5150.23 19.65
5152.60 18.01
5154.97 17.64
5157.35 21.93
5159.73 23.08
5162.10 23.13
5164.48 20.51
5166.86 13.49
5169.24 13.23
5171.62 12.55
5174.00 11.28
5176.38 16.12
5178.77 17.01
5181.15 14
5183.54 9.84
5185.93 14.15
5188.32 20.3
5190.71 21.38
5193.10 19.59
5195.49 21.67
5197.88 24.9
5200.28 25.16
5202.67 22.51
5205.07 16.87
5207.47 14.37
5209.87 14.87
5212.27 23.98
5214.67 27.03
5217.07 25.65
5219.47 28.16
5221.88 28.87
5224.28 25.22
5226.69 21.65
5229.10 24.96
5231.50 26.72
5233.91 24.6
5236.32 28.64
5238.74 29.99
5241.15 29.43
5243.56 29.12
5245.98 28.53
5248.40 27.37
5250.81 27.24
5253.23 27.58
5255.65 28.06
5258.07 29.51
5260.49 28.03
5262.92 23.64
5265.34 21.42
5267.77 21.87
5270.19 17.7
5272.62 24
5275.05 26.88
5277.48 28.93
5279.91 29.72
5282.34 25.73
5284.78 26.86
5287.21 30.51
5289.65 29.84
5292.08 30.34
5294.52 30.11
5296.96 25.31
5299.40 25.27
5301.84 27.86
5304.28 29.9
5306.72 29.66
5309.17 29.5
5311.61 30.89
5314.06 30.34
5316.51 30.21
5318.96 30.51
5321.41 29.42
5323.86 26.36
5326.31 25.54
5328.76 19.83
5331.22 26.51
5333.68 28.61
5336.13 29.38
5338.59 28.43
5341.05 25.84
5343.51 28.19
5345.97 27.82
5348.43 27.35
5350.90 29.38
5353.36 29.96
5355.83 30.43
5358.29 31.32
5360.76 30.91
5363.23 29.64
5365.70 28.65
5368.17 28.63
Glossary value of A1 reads 1.3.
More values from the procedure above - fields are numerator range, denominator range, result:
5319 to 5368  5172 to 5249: 1.27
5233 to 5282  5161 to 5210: 1.52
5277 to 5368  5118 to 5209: 1.52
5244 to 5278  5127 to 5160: 1.29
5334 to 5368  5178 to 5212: 1.57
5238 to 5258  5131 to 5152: 1.41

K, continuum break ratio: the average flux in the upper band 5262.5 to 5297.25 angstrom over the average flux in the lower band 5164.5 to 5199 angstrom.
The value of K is 1.59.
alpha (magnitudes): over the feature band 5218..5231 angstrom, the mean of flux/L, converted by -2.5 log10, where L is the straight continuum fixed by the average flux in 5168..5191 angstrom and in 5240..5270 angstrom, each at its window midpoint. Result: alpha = -0.19 mag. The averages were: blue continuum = 14.7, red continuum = 26.5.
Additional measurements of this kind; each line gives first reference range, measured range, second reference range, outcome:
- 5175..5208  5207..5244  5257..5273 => -0.21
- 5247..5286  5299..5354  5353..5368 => 0.02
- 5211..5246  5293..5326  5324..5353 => -0.07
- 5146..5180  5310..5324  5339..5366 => -0.11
